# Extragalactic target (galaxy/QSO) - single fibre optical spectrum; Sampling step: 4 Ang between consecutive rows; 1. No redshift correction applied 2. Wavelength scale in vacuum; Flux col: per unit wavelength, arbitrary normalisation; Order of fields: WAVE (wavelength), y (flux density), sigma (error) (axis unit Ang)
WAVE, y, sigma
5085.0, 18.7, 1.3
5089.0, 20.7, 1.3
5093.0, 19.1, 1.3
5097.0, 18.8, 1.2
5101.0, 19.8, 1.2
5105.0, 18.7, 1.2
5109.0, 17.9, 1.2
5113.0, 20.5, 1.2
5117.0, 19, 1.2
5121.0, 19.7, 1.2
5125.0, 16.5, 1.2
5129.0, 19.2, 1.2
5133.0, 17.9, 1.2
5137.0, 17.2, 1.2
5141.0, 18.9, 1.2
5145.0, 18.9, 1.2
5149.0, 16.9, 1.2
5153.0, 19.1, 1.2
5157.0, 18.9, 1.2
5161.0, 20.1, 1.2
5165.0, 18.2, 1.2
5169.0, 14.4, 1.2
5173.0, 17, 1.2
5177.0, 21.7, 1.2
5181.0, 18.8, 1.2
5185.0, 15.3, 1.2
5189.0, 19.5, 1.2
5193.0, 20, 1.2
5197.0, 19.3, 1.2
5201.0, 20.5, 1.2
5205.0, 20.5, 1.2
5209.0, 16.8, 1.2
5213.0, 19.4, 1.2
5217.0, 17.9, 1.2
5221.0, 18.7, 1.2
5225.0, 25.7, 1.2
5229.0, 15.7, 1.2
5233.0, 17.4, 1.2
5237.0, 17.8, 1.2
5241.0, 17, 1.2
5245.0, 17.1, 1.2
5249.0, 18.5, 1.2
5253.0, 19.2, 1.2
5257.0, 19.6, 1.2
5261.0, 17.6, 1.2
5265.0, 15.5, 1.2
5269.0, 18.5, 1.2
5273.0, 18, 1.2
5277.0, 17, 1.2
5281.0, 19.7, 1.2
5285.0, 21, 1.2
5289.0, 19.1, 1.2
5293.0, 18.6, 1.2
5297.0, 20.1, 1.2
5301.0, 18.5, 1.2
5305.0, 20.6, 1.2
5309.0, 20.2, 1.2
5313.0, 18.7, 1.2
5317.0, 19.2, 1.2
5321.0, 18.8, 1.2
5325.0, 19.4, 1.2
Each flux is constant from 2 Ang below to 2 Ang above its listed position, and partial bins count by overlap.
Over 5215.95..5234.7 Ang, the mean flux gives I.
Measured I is 19.2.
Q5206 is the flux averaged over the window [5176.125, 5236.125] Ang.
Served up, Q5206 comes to 19.1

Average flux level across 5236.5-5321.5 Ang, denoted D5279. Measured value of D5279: 18.7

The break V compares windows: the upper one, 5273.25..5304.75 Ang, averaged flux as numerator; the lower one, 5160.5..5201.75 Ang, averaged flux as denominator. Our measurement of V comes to 1.04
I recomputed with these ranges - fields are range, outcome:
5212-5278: 18.3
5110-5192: 18.4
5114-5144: 18.4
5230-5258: 17.9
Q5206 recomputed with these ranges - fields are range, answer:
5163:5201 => 18.4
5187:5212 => 19.4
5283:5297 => 19.6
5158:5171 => 17.7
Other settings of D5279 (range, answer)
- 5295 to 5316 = 19.6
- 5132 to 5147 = 18.2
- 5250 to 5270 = 18.1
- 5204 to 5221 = 18.5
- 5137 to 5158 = 18.4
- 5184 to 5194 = 18.4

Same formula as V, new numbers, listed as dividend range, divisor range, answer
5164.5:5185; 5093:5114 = 0.93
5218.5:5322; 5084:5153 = 1.00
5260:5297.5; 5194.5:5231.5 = 0.95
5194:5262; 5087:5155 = 1.00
